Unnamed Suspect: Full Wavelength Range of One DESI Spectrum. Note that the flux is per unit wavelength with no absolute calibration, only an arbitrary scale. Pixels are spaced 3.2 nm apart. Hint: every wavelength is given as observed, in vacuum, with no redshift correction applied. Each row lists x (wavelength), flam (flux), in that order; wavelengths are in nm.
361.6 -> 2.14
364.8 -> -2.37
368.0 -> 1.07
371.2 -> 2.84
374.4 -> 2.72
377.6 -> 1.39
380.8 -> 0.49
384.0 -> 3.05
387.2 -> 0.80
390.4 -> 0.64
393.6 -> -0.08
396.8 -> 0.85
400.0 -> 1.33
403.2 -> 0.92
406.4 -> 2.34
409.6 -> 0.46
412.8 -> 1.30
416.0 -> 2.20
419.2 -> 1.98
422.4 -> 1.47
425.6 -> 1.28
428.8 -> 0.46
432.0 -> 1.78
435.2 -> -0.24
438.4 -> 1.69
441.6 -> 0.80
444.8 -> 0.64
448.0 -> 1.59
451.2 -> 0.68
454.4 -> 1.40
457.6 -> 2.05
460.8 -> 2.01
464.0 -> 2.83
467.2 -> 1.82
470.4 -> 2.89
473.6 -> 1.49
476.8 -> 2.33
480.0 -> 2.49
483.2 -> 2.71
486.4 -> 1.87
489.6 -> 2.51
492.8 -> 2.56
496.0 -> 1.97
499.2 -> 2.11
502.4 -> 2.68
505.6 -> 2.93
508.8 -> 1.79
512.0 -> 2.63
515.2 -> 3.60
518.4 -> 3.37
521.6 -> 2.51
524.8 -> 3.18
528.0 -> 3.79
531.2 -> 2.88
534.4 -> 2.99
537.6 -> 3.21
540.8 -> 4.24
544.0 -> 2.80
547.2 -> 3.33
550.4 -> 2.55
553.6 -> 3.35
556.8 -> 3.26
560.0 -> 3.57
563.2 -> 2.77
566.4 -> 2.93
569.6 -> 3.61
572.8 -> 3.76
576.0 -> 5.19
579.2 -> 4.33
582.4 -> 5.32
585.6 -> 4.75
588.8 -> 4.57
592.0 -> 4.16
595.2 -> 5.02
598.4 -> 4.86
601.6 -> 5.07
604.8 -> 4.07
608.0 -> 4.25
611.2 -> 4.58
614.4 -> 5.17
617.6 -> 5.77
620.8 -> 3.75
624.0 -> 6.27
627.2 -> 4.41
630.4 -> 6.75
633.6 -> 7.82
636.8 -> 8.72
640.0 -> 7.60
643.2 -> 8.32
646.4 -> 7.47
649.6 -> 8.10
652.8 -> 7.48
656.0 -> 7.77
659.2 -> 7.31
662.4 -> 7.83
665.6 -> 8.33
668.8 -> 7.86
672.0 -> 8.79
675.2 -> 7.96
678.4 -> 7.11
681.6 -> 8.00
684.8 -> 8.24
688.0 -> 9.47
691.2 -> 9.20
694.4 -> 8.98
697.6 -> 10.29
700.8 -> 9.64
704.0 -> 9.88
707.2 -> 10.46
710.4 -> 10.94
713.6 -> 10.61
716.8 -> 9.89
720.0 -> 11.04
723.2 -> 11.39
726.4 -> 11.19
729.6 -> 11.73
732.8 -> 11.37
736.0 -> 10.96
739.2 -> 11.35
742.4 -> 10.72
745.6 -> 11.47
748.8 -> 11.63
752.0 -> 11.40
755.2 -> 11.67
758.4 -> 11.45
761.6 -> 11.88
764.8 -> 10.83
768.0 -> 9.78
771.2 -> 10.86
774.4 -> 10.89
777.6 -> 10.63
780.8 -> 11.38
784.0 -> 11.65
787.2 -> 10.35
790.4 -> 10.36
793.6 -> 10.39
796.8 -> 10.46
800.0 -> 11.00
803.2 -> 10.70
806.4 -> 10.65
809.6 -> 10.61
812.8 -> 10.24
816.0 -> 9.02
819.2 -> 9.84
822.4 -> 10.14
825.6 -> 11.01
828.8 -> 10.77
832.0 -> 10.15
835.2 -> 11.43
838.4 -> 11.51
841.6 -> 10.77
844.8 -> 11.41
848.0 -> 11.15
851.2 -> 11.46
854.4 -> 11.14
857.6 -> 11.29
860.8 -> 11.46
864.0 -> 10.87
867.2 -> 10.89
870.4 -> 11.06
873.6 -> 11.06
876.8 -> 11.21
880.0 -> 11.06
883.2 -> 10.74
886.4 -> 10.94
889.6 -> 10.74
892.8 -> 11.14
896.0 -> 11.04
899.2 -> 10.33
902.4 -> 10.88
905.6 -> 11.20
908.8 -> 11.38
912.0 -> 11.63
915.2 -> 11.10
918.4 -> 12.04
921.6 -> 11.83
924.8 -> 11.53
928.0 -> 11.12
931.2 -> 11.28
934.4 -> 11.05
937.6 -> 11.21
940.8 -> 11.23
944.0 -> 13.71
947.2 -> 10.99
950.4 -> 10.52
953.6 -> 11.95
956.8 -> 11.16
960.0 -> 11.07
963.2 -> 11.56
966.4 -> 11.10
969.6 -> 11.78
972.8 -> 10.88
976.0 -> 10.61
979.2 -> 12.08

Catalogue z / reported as 0.58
